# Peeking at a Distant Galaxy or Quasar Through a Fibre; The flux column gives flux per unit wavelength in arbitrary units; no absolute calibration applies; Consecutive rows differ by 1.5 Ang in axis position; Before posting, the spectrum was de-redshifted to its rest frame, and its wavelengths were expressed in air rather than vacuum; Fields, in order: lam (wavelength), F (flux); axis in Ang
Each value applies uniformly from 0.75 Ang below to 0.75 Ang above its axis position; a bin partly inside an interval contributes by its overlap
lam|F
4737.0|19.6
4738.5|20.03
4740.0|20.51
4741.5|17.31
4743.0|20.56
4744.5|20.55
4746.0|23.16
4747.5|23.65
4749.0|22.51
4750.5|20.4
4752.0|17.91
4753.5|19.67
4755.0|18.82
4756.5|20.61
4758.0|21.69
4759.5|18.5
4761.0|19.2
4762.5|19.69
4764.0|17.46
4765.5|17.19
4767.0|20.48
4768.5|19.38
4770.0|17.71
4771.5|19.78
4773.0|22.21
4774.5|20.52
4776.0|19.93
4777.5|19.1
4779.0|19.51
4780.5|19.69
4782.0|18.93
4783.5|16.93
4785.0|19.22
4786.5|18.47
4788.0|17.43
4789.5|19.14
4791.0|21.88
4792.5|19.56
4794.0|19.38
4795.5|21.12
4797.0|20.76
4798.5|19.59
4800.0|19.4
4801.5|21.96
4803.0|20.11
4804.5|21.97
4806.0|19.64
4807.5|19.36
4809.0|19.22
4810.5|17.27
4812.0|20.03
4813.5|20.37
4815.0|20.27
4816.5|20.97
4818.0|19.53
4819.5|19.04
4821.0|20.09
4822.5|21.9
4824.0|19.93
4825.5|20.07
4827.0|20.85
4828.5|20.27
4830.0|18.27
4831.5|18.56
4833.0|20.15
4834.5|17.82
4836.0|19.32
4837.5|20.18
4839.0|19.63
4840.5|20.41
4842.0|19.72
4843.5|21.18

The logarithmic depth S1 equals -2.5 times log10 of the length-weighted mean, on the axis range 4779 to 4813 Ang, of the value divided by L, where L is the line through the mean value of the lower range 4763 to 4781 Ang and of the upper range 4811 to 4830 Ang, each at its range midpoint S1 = 0.01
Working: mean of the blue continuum 19.4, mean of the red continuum 20.2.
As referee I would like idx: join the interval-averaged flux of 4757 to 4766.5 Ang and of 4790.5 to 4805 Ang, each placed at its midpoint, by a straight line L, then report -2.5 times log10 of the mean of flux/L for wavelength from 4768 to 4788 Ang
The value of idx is 0.024 mag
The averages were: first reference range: 19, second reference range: 20.5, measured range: 19.3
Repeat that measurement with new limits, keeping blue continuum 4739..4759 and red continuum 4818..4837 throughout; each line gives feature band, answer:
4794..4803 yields -0.02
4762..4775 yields 0.05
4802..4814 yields 0.01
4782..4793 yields 0.07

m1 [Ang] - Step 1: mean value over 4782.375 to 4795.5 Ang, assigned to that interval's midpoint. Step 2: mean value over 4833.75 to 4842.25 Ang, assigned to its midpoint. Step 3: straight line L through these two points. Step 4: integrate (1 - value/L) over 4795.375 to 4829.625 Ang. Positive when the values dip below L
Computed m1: -1.5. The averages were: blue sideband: 19.1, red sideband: 19.5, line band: 20.1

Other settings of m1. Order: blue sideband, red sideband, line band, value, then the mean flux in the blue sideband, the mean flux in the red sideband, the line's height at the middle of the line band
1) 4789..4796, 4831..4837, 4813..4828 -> -0.68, 20.2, 19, 19.4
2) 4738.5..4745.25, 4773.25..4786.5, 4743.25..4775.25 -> -0.83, 19.8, 19.3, 19.6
